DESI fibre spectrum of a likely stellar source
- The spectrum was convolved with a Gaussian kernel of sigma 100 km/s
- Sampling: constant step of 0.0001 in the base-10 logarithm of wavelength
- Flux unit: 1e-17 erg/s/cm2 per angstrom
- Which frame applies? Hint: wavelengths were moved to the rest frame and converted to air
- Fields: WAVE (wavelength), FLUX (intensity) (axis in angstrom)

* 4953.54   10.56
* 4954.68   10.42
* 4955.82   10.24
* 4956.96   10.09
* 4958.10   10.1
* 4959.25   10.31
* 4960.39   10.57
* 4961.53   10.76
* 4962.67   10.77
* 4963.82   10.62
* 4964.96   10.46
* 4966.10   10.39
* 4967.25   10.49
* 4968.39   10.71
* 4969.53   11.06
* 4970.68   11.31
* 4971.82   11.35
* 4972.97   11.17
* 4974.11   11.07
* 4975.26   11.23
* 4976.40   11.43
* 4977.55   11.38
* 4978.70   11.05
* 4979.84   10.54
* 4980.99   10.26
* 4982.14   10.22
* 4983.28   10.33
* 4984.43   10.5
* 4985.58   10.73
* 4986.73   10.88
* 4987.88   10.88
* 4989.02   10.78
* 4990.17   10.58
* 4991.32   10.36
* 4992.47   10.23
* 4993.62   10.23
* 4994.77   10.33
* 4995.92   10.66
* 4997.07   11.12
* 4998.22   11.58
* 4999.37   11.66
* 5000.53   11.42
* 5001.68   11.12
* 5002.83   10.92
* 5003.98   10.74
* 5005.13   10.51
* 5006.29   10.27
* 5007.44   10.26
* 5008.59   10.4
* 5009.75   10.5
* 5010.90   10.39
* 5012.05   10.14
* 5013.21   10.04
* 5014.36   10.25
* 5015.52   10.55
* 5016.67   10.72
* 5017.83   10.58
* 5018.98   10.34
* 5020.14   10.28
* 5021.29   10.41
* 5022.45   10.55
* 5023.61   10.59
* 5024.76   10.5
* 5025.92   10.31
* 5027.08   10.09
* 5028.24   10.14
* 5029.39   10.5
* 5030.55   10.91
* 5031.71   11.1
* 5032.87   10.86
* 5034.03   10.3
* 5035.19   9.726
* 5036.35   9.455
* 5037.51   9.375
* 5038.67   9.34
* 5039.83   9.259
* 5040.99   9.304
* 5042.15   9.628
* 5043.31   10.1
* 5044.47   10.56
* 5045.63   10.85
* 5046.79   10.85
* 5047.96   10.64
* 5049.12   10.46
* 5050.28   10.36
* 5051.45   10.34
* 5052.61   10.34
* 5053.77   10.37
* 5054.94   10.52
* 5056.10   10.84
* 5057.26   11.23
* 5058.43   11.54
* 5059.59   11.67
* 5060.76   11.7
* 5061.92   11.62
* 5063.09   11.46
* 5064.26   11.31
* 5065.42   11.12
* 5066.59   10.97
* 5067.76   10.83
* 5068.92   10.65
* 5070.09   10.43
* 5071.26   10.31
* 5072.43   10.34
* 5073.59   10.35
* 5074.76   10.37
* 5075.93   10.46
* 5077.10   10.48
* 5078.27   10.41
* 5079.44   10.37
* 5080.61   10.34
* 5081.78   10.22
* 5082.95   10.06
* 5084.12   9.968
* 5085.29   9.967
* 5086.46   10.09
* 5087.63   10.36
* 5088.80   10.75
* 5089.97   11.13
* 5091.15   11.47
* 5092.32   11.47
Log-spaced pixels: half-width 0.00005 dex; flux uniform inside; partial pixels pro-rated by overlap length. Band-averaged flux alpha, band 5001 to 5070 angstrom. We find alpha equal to 10.5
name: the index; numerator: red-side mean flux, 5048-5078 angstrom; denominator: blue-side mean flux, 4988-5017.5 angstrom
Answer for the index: 1.02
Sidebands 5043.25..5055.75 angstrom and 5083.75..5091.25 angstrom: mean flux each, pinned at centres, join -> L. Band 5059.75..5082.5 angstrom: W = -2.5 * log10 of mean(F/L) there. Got -0.02 mag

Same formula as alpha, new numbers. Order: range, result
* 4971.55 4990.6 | 10.8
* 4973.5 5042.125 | 10.5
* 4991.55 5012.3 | 10.7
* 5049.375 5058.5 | 10.6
